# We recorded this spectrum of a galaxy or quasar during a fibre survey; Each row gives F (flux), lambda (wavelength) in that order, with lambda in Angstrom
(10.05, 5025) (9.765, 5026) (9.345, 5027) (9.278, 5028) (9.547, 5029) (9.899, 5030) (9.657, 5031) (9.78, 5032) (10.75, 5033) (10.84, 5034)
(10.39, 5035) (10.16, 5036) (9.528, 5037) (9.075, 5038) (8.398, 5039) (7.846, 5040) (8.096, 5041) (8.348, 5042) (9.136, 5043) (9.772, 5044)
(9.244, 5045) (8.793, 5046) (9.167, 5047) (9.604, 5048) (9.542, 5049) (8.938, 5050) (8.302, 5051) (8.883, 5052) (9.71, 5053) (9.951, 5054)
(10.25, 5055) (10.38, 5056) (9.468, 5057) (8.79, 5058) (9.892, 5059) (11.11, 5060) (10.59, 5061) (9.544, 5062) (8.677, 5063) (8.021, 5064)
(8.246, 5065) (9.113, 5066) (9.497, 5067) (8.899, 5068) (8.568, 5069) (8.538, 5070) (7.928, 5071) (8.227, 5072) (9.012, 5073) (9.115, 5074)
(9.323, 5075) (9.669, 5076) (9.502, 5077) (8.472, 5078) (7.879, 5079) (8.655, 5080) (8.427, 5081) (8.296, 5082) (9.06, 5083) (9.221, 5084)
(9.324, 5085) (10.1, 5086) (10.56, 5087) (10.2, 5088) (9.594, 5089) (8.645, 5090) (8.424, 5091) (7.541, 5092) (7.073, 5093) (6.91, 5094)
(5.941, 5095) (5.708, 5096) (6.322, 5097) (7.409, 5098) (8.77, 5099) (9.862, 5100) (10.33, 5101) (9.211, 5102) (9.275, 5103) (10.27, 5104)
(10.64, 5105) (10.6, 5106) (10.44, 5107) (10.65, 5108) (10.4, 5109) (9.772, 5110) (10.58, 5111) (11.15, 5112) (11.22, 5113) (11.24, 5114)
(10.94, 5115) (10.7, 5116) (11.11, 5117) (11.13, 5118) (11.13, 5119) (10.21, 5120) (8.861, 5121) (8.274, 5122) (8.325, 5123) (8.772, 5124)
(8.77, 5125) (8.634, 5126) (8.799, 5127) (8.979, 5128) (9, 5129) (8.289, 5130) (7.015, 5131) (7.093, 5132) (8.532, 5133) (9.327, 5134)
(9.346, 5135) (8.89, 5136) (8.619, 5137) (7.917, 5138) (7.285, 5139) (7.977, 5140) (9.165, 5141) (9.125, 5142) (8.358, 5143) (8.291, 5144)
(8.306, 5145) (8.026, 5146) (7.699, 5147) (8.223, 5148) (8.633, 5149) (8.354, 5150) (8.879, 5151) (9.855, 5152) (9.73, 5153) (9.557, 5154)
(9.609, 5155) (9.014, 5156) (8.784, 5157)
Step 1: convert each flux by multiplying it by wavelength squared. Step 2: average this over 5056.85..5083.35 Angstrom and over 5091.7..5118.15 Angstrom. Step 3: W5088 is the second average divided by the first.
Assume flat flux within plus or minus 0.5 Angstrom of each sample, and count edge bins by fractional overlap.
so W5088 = 1.07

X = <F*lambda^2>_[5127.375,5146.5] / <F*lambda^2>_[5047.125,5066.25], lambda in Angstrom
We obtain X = 0.92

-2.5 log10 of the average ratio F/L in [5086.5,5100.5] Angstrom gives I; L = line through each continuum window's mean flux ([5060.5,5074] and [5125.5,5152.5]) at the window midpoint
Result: 0.083 mag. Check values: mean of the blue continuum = 8.85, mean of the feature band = 8.07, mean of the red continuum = 8.47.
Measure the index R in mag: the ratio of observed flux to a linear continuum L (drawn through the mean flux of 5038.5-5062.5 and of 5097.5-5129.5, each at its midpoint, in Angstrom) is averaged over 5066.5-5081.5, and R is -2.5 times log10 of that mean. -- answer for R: 0.09 mag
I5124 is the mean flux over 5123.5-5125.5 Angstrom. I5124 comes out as 8.77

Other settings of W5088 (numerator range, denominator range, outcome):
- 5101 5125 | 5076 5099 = 1.23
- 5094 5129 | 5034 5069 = 1.05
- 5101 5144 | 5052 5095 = 1.07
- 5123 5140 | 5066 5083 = 0.98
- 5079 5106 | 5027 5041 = 0.93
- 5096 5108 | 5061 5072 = 1.07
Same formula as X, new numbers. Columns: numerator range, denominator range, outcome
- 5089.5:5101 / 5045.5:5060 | 0.82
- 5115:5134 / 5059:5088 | 1.03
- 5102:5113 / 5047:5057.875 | 1.12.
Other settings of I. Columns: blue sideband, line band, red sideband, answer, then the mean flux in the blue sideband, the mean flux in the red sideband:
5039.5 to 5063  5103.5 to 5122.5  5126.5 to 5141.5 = -0.21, 9.35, 8.42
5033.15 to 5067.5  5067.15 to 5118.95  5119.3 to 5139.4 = -0.04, 9.35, 8.58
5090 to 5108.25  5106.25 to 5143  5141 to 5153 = -0.09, 8.6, 8.6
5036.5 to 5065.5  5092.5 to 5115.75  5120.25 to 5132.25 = -0.08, 9.22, 8.47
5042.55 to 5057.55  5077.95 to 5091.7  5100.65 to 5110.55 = 0.09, 9.41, 10.2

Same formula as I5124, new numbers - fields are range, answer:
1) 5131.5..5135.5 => 8.57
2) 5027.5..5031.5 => 9.6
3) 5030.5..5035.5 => 10.3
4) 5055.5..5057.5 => 9.92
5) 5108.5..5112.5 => 10.5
